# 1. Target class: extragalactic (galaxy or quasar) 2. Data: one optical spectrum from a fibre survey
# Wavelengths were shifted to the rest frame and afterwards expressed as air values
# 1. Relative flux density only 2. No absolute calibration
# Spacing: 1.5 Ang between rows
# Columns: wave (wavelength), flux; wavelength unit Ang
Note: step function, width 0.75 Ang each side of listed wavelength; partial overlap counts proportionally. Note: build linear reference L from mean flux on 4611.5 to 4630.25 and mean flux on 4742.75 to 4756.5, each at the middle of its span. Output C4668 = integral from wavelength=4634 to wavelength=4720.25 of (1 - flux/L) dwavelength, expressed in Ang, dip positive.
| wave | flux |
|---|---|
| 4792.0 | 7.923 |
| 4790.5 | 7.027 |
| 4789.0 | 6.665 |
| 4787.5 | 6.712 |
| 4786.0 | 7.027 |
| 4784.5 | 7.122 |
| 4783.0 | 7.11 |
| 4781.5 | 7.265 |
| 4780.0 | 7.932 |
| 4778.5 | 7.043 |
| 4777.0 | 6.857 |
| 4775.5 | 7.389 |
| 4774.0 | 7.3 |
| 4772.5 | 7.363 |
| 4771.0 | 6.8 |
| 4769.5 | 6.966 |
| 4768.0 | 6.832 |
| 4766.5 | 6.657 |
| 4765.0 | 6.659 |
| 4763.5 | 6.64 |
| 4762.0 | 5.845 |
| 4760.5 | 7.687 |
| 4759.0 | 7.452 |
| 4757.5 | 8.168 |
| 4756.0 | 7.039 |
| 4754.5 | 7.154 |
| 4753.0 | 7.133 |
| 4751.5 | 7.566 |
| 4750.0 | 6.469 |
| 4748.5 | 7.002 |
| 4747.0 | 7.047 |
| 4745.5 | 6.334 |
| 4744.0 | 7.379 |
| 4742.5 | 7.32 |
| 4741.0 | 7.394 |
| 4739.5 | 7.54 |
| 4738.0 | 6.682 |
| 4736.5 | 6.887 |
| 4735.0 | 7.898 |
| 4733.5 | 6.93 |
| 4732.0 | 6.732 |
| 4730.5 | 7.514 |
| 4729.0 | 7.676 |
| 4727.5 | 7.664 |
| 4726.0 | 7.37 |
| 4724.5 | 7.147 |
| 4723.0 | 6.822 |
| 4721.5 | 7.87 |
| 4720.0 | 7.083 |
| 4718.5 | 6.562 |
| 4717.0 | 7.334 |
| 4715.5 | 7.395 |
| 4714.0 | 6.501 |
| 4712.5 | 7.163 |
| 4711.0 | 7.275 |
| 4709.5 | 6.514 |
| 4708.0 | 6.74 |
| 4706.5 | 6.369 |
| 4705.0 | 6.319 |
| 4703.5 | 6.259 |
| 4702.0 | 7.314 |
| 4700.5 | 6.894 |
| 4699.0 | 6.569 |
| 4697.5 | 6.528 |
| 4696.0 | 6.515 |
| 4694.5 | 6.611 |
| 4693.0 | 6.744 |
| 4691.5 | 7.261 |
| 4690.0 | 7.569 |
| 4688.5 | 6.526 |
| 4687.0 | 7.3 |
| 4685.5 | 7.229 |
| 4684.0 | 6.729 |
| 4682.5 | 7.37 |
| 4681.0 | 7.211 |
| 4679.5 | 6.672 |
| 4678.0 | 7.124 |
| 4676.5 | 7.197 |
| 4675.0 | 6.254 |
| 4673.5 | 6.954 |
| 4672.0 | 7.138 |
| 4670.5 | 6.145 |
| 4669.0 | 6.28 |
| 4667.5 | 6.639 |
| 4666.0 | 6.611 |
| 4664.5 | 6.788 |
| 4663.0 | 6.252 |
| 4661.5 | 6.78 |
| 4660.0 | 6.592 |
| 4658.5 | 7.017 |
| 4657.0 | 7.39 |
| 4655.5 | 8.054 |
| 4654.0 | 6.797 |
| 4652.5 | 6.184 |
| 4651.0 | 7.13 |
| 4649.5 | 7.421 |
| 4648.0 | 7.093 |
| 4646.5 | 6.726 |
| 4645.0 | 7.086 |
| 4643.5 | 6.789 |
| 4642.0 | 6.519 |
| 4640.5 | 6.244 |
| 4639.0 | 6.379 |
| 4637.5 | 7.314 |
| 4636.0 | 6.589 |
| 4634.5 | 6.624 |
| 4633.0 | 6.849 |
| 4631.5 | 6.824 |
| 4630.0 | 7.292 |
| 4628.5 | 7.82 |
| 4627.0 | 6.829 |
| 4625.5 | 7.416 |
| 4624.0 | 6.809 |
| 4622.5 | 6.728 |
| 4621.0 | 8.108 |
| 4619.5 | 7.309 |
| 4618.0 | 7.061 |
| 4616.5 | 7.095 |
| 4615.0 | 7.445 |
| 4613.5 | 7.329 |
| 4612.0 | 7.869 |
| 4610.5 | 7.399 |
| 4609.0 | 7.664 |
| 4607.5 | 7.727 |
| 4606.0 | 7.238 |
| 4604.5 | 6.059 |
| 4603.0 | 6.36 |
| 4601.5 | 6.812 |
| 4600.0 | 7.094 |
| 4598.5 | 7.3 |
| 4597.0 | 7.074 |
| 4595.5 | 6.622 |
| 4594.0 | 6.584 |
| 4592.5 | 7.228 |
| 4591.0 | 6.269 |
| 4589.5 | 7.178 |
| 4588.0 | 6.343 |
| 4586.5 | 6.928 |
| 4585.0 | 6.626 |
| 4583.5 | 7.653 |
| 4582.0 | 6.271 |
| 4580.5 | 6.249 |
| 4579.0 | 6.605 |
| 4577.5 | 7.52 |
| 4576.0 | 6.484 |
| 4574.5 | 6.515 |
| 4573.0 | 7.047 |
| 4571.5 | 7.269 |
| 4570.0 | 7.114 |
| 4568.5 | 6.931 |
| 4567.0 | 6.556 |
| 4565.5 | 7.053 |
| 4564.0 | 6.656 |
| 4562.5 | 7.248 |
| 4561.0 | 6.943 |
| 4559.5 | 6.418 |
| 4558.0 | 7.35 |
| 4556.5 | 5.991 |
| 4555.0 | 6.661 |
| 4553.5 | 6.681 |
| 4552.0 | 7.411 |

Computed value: 4.15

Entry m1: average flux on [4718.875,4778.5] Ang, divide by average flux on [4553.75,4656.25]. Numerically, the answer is 1.0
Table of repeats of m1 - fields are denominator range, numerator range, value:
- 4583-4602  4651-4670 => 0.98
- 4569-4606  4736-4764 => 1.04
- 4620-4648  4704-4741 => 1.02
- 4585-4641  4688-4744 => 1.00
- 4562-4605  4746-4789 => 1.04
